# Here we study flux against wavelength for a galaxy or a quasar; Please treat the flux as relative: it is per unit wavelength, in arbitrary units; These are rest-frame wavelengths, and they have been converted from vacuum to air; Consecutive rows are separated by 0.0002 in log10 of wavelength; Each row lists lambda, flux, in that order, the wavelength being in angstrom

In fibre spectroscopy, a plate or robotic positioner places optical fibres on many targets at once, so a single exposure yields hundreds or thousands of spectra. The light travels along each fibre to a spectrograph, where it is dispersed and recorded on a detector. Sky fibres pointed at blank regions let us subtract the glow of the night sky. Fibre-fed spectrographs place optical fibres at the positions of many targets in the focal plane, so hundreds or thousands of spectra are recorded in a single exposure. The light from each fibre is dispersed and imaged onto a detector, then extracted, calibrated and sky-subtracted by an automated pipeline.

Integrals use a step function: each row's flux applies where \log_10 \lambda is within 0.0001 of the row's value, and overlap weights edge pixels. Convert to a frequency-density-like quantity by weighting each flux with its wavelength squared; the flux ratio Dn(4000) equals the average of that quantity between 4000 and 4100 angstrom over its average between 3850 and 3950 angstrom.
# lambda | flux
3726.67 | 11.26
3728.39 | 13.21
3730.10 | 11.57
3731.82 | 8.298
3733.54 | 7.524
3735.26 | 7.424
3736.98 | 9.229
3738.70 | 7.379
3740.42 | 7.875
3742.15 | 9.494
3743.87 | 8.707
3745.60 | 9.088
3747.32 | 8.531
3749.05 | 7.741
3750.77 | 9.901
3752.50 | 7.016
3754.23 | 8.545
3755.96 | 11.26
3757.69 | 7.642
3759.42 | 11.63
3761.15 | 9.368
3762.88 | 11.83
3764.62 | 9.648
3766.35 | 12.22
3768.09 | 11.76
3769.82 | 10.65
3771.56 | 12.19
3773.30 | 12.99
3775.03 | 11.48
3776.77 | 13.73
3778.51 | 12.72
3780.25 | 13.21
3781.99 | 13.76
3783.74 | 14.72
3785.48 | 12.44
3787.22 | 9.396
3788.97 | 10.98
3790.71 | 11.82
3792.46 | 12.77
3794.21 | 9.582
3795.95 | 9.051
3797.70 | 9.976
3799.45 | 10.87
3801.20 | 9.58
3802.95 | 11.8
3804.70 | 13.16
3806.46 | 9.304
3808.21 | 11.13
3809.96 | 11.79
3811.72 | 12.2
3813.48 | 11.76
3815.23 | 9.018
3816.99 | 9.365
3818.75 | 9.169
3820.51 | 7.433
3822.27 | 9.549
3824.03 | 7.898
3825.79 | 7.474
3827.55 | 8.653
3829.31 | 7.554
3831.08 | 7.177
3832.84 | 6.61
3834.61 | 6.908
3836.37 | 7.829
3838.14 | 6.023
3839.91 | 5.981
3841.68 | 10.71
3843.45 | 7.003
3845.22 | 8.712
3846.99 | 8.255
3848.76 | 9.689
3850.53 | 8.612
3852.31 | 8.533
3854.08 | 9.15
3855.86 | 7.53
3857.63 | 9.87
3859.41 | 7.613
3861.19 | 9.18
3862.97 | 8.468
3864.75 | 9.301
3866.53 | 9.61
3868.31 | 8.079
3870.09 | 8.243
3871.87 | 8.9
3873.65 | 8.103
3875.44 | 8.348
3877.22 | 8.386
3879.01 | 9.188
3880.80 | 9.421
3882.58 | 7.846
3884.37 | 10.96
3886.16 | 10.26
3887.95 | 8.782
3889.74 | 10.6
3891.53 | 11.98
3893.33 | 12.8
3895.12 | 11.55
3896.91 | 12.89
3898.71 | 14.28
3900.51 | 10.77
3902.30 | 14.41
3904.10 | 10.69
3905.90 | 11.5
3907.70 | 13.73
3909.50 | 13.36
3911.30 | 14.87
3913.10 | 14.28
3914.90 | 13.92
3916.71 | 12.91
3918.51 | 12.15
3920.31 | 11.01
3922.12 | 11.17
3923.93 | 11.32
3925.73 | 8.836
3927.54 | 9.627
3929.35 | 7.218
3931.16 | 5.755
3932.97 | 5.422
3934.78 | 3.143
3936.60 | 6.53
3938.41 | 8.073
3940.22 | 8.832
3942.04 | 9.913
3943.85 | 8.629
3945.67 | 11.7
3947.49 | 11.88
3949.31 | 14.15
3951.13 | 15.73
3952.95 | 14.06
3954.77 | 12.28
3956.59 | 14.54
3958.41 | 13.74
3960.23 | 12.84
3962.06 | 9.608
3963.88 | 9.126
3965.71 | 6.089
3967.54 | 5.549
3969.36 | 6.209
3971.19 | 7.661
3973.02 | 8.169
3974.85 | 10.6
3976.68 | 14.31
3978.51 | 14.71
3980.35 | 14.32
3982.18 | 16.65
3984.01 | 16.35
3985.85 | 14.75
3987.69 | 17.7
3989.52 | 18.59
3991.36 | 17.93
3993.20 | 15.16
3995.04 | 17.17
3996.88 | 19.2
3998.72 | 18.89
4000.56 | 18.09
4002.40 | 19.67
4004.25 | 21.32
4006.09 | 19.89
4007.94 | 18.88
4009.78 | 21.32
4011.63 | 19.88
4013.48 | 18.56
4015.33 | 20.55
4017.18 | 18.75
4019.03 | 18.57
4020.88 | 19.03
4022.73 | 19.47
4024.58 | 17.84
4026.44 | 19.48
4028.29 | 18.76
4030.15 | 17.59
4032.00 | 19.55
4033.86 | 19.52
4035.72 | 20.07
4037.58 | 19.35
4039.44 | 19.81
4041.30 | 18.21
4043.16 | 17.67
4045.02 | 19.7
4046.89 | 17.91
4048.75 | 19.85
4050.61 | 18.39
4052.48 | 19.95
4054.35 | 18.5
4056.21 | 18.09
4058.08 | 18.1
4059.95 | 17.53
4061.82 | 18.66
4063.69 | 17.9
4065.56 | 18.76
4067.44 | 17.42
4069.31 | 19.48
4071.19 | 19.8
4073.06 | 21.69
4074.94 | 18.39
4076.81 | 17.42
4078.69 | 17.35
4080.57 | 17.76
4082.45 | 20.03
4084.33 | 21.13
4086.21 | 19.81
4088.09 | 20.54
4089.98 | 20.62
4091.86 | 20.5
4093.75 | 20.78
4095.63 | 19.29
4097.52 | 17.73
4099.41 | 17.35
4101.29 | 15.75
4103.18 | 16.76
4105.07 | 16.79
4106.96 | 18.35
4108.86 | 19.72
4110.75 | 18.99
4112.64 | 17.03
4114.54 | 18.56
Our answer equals 2.0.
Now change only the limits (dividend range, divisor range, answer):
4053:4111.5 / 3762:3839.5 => 2.08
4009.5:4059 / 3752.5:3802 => 1.94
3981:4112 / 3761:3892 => 2.14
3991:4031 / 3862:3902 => 2.02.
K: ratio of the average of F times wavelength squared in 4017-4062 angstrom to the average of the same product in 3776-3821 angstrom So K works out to 1.9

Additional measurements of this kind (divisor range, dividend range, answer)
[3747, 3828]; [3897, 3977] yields 1.08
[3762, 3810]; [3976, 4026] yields 1.75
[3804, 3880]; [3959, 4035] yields 1.99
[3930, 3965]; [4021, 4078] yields 1.93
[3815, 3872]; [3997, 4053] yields 2.54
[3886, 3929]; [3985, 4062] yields 1.66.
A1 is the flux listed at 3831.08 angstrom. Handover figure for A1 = 7.177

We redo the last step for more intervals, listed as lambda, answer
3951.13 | 15.73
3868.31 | 8.079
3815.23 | 9.018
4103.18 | 16.76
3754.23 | 8.545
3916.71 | 12.91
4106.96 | 18.35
